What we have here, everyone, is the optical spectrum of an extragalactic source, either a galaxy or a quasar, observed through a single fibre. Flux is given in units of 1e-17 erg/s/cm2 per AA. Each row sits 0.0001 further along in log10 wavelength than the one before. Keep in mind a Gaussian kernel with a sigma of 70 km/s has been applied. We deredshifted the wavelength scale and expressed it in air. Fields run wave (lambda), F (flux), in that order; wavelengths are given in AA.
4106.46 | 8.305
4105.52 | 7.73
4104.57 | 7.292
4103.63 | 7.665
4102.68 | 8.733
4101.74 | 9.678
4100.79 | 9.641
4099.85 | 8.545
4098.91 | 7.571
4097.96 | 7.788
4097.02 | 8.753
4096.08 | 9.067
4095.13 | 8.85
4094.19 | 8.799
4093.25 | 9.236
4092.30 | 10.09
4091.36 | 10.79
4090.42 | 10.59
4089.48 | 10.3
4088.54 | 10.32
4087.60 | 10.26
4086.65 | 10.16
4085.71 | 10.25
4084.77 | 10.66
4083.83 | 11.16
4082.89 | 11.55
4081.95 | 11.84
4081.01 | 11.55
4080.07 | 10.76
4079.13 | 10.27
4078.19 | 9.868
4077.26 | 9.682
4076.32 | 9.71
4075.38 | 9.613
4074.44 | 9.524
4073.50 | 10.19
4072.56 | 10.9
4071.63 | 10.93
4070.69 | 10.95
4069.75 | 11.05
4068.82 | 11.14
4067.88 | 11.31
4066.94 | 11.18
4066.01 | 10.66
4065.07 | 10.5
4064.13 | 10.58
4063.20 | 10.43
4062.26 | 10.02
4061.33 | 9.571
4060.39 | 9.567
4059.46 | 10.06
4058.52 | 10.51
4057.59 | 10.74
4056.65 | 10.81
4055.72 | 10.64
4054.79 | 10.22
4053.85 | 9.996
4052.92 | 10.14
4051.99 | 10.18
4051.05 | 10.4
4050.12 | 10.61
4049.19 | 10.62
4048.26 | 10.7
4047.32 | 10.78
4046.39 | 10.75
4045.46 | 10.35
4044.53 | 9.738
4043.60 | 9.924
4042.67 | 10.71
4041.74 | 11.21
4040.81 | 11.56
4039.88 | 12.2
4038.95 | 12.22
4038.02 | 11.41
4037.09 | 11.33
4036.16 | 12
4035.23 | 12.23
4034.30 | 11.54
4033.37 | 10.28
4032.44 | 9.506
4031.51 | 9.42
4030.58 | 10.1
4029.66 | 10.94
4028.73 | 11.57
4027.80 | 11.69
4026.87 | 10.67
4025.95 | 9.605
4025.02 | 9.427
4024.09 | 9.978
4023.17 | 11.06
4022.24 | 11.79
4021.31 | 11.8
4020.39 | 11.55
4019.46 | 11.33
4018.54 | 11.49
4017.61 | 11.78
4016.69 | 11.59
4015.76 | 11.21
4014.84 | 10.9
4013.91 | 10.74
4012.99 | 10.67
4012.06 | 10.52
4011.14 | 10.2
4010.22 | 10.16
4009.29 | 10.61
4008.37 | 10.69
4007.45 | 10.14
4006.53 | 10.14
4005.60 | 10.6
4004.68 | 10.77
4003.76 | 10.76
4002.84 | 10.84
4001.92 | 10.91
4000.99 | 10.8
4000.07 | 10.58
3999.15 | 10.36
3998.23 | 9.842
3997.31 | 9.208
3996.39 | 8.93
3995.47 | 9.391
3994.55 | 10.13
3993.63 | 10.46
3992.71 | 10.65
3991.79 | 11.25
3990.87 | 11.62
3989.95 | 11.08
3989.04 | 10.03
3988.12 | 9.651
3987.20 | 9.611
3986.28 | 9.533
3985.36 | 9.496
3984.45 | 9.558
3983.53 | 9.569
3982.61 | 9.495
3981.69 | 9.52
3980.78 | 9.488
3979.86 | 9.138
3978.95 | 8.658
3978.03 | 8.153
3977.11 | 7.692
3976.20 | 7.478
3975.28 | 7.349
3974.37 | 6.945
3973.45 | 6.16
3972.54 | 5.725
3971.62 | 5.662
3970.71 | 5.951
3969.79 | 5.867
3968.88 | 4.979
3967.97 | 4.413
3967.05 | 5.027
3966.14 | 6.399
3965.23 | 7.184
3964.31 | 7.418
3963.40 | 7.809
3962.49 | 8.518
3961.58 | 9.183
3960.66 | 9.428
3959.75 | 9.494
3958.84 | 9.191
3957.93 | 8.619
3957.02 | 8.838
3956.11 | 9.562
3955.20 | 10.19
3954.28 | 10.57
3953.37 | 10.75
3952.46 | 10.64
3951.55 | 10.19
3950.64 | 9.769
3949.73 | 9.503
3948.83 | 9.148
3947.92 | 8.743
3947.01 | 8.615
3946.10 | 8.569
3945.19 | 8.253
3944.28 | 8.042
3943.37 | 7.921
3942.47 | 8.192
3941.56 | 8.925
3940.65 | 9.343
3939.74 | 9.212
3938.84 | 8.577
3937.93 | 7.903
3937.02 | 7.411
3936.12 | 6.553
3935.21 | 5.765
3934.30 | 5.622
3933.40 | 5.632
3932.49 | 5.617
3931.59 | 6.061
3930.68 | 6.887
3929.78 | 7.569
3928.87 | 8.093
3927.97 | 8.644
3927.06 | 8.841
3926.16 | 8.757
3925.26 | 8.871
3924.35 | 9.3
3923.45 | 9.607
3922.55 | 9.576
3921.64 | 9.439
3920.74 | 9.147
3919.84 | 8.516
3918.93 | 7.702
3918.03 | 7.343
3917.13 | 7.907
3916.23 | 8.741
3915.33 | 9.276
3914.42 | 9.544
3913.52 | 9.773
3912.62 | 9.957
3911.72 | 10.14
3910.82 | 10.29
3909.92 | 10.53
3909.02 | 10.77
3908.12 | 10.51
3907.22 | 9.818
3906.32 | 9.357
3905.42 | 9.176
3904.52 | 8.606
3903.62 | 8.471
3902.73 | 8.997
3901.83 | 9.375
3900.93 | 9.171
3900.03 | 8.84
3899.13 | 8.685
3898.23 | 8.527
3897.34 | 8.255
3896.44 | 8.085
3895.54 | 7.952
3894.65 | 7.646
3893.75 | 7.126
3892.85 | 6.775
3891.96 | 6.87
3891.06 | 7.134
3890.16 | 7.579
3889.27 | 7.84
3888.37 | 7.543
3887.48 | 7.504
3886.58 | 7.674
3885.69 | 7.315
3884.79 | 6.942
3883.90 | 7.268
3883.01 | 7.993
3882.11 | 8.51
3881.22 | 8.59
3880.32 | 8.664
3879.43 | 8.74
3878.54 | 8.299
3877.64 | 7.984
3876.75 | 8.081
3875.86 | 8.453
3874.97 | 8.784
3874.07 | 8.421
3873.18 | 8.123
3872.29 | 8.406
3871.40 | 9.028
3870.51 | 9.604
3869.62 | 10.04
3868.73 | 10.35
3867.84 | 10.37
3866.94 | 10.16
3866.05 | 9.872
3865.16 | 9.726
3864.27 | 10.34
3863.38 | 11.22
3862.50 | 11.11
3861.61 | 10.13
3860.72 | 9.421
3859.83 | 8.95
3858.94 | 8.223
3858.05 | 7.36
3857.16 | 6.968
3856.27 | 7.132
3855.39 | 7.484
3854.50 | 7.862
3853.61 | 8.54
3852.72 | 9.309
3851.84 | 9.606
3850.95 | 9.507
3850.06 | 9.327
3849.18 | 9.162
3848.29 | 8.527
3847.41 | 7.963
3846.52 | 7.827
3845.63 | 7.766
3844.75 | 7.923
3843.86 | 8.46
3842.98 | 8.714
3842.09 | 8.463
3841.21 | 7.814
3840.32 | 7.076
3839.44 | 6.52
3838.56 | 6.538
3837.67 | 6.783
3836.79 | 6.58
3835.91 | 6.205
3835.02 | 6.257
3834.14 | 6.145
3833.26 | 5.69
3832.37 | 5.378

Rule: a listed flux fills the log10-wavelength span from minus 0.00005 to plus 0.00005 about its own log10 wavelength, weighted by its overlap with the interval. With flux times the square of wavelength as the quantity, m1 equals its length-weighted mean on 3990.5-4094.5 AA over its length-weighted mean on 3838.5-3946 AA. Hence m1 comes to 1.3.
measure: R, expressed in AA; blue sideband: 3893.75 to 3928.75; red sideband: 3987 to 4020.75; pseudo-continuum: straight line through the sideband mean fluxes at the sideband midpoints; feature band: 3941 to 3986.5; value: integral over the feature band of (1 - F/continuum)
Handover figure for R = 7.3 AA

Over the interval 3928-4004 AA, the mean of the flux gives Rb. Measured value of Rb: 8.58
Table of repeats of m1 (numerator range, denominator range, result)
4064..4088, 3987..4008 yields 1.07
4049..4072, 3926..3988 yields 1.36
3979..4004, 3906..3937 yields 1.22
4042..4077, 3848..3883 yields 1.28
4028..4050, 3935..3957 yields 1.29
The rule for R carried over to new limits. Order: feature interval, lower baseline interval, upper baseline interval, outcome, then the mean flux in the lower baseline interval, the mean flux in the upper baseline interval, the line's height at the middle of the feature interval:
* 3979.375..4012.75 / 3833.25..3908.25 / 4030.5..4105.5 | -2.1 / 8.36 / 10.3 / 9.57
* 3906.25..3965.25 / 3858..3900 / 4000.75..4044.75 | 4.6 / 8.56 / 10.9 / 9.48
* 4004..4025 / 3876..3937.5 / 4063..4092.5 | -2.4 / 8.29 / 10.6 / 9.74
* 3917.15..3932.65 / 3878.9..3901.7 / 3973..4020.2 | 0.5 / 7.91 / 9.97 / 8.58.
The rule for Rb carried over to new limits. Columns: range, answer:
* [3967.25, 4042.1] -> 9.93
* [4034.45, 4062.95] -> 10.7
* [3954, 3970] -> 7.93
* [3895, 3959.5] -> 8.75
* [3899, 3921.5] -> 9.24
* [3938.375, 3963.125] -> 9.17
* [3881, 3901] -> 7.78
